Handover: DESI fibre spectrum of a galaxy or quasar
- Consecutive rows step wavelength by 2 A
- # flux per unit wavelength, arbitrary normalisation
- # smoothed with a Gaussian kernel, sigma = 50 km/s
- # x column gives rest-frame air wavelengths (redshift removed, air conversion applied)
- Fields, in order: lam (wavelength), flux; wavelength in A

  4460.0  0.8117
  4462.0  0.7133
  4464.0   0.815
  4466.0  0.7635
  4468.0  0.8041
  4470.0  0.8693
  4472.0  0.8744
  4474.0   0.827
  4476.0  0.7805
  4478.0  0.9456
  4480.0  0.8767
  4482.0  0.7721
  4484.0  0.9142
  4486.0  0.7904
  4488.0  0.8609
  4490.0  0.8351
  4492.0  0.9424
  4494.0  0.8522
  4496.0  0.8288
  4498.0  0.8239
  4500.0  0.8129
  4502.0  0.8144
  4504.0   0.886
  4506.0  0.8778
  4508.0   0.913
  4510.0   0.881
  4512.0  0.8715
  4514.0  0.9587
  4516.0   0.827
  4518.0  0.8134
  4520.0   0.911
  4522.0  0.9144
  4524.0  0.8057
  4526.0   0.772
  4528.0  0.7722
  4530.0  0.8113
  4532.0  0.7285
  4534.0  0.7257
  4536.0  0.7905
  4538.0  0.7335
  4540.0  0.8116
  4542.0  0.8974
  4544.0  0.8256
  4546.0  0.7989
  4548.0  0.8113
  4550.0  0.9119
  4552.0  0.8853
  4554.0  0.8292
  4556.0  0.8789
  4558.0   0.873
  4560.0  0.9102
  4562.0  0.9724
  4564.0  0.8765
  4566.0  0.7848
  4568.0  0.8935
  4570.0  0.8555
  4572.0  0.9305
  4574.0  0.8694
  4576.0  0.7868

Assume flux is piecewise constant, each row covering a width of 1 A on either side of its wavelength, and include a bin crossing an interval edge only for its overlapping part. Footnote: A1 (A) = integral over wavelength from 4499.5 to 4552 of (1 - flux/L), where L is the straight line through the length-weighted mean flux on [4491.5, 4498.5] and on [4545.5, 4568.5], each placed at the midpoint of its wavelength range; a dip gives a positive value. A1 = 1.8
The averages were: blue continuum 0.859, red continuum 0.87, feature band 0.835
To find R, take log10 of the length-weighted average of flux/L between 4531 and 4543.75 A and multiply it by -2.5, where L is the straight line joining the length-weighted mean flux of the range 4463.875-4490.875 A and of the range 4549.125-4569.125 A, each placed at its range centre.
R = 0.11 mag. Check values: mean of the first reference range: 0.839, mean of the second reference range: 0.881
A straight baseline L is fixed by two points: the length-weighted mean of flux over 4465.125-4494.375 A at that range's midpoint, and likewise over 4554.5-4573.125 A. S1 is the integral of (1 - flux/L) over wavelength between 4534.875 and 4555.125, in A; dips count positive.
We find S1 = 1.09 A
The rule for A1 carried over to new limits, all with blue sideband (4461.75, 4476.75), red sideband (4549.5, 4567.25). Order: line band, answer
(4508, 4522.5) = -0.6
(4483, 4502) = -0.5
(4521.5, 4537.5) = 1.4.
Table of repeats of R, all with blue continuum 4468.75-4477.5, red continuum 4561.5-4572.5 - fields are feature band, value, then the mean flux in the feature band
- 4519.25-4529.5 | 0.04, 0.832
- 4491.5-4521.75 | -0.01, 0.868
